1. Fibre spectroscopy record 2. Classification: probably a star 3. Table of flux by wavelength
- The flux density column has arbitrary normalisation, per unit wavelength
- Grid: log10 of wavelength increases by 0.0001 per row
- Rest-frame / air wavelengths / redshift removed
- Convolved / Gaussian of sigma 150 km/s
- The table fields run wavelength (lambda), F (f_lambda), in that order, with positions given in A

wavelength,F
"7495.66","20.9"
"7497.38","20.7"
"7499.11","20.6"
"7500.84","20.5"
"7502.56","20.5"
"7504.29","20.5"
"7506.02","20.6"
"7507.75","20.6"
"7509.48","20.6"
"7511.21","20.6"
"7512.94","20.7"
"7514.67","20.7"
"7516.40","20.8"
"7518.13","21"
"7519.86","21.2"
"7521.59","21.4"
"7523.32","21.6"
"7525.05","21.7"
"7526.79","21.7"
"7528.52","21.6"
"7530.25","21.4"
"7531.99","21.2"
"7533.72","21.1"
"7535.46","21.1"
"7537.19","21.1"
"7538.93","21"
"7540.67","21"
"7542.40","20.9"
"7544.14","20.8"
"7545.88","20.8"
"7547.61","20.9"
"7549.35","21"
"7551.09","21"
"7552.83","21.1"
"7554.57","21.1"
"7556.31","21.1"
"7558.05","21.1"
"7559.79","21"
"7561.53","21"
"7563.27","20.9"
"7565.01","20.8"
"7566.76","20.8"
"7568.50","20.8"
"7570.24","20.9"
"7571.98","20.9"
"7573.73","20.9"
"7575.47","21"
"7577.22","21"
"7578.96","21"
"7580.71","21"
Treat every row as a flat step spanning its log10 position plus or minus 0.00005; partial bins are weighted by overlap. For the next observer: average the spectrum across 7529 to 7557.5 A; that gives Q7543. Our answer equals 21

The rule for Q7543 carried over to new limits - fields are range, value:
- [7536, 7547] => 20.9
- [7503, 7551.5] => 21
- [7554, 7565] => 21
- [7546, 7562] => 21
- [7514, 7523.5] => 21.1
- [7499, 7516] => 20.6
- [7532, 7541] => 21.1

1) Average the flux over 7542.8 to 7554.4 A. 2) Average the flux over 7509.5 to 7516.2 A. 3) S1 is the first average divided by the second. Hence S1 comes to 1.0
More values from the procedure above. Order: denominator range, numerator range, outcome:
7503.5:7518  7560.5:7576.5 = 1.01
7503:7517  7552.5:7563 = 1.02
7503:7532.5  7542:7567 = 1.00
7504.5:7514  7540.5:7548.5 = 1.01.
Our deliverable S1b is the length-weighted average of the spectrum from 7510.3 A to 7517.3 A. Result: 20.7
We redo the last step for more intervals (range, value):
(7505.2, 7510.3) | 20.6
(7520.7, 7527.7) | 21.6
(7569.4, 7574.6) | 20.9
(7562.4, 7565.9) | 20.8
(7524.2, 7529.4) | 21.7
